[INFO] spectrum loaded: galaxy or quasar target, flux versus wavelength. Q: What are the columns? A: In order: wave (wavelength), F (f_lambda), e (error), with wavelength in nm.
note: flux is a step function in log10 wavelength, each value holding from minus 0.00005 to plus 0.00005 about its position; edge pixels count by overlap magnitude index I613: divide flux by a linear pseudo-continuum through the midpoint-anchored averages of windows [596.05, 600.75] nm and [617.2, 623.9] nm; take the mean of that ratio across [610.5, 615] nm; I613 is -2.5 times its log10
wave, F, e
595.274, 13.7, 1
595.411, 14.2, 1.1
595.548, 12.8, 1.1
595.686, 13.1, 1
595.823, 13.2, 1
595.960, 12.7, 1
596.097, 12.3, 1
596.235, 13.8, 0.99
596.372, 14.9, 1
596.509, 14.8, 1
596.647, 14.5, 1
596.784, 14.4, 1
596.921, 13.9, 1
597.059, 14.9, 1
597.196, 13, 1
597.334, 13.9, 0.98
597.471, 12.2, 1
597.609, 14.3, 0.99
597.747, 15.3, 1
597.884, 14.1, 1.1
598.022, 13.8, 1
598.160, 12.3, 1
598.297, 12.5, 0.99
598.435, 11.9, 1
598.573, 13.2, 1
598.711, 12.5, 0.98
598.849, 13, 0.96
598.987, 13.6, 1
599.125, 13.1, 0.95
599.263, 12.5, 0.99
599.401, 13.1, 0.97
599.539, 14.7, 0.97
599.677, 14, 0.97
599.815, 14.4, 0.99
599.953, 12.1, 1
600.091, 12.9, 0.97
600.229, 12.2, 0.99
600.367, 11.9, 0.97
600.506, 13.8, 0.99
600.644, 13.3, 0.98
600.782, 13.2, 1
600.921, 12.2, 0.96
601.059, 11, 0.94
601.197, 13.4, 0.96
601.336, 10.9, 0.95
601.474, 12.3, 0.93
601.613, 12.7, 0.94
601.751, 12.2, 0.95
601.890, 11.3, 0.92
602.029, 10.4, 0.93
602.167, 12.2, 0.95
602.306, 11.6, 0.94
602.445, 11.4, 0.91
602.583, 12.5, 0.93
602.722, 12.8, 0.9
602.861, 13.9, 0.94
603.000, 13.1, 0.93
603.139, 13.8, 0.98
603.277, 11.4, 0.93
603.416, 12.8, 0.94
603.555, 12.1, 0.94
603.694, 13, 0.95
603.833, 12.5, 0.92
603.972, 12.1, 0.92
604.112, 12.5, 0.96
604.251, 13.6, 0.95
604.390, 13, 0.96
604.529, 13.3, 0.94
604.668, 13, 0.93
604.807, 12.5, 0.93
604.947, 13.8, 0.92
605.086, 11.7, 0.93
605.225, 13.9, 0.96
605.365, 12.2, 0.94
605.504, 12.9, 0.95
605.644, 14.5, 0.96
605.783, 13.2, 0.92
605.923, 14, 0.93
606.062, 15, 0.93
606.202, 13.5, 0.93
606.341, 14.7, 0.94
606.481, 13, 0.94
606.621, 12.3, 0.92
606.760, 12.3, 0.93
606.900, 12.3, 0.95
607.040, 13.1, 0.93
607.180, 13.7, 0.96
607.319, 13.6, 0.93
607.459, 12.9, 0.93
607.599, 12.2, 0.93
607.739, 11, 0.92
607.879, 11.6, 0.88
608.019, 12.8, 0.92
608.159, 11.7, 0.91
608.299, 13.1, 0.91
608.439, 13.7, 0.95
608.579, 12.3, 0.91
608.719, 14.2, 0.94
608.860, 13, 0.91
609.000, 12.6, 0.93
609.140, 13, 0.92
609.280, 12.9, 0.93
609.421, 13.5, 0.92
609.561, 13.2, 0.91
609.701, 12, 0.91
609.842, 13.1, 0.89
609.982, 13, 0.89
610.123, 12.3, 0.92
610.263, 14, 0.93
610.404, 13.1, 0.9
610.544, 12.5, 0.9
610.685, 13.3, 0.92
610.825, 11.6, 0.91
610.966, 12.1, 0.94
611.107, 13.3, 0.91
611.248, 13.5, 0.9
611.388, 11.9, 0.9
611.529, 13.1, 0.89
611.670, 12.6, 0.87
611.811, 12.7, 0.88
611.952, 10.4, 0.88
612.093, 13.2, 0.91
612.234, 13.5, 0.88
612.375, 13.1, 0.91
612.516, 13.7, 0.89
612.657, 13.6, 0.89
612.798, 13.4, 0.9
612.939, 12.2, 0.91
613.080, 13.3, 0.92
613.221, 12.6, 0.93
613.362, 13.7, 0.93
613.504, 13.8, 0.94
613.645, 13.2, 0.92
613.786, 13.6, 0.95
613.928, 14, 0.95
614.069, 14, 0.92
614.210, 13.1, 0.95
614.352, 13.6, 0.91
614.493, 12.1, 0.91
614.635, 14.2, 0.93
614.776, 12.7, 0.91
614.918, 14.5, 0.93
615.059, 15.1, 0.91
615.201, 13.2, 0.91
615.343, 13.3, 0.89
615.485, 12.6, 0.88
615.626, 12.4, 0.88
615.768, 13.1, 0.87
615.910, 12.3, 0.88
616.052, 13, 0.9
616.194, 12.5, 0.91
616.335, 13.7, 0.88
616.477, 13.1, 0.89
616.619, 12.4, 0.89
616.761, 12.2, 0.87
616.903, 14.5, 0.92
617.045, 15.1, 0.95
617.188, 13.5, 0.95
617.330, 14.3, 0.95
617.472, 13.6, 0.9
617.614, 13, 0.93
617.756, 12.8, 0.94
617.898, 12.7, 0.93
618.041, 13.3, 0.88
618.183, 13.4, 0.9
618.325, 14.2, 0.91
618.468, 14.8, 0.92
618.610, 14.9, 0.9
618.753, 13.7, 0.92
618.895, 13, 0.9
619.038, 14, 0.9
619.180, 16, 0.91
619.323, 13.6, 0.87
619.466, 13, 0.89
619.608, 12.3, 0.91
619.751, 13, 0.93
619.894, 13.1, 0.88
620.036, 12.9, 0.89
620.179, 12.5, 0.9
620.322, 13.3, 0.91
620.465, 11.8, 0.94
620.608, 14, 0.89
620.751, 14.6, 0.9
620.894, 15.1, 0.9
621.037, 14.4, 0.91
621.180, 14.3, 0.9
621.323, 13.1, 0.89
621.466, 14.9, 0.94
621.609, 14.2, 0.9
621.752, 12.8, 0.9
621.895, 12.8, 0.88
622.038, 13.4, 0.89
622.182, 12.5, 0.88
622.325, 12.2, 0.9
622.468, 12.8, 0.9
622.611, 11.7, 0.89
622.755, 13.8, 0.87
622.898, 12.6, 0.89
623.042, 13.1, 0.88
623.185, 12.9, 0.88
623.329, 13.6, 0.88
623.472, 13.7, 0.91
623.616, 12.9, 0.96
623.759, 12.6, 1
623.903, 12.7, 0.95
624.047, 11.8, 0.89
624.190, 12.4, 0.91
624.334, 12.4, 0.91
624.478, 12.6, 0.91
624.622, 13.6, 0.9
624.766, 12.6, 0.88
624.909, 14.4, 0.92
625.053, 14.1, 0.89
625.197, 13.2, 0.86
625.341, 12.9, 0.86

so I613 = 0.03 mag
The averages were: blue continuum 13.4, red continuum 13.4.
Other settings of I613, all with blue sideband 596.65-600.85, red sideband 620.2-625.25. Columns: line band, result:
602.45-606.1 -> 0.03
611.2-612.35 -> 0.06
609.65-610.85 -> 0.04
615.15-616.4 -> 0.03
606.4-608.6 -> 0.06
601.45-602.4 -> 0.14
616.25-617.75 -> -0.02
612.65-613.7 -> 0.01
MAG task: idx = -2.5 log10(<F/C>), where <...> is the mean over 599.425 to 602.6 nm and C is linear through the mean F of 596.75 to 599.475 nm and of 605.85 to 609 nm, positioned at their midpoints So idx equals 0.07 mag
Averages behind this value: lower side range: 13.4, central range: 12.5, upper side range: 13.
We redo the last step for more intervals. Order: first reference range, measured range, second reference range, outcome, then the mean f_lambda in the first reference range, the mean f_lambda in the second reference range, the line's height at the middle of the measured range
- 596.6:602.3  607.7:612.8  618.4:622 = 0.045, 13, 13.7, 13.3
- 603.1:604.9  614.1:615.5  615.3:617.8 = -0.029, 12.7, 13.2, 13.1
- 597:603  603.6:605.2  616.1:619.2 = 0.017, 12.8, 13.6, 13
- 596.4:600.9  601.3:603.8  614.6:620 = 0.098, 13.4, 13.5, 13.4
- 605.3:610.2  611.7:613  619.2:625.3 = 0.016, 13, 13.2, 13.1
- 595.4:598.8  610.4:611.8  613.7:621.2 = 0.068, 13.5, 13.5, 13.5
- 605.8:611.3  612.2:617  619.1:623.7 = -0.012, 12.9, 13.3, 13.1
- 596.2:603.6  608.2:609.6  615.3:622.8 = 0.005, 13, 13.4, 13.2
